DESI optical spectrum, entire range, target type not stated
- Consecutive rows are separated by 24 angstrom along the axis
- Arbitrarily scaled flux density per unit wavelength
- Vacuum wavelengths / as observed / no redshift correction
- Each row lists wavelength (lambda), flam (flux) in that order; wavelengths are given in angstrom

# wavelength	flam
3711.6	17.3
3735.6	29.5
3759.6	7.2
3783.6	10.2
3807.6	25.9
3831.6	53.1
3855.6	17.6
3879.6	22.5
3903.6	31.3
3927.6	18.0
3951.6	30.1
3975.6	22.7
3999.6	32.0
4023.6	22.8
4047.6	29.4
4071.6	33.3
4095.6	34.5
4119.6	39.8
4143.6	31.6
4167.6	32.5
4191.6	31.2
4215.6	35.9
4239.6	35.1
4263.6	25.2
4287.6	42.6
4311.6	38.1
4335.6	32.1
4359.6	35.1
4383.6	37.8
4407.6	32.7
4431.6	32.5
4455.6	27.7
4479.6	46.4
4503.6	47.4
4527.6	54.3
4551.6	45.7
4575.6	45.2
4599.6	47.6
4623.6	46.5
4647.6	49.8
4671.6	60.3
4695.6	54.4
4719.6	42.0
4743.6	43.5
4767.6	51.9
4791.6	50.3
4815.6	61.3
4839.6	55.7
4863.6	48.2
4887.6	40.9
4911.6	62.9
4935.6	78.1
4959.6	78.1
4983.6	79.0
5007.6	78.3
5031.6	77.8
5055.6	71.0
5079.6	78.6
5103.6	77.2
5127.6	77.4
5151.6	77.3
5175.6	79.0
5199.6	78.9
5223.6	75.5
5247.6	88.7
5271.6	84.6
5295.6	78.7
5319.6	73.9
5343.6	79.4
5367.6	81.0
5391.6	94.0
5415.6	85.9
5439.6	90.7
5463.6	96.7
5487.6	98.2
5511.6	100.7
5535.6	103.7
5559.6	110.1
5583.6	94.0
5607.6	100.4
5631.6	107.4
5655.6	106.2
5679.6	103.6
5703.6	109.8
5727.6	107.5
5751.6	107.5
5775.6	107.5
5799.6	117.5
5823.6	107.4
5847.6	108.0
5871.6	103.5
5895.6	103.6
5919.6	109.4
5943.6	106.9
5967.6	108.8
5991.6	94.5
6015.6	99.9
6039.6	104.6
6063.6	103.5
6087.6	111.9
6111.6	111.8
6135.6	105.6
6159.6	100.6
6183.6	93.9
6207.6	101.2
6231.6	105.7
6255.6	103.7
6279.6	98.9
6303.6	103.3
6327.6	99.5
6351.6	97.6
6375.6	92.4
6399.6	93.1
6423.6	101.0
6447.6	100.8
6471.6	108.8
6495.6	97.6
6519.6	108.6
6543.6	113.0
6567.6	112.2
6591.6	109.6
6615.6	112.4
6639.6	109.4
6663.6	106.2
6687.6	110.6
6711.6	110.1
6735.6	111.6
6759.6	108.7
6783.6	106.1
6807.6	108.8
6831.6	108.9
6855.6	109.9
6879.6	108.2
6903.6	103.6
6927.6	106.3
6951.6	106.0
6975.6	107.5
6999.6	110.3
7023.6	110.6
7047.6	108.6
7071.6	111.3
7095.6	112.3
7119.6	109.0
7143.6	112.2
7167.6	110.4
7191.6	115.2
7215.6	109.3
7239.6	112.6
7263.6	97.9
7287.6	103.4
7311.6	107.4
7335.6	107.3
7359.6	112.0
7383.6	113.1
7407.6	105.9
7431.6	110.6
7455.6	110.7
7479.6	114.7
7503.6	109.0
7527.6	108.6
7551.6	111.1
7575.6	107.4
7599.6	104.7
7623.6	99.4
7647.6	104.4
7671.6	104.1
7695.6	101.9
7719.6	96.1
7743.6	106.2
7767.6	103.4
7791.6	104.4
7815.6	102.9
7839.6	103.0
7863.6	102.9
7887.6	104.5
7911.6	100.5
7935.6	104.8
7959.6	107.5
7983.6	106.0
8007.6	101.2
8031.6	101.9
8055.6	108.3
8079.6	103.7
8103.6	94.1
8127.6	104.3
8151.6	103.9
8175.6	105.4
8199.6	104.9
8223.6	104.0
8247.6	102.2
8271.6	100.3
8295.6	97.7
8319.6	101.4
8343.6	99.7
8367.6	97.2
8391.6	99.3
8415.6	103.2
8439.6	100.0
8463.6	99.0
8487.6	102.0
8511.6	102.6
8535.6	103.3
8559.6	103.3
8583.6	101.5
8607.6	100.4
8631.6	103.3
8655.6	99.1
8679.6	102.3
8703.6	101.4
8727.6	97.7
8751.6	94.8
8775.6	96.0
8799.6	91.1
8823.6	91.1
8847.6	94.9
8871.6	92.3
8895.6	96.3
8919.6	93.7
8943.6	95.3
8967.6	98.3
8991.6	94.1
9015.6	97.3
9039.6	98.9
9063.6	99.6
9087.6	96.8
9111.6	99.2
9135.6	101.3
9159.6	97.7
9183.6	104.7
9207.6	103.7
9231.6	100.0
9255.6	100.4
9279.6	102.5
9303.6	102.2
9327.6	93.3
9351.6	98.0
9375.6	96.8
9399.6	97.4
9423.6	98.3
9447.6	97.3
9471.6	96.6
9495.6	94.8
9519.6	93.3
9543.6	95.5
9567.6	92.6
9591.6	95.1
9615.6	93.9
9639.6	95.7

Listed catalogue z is 0.234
